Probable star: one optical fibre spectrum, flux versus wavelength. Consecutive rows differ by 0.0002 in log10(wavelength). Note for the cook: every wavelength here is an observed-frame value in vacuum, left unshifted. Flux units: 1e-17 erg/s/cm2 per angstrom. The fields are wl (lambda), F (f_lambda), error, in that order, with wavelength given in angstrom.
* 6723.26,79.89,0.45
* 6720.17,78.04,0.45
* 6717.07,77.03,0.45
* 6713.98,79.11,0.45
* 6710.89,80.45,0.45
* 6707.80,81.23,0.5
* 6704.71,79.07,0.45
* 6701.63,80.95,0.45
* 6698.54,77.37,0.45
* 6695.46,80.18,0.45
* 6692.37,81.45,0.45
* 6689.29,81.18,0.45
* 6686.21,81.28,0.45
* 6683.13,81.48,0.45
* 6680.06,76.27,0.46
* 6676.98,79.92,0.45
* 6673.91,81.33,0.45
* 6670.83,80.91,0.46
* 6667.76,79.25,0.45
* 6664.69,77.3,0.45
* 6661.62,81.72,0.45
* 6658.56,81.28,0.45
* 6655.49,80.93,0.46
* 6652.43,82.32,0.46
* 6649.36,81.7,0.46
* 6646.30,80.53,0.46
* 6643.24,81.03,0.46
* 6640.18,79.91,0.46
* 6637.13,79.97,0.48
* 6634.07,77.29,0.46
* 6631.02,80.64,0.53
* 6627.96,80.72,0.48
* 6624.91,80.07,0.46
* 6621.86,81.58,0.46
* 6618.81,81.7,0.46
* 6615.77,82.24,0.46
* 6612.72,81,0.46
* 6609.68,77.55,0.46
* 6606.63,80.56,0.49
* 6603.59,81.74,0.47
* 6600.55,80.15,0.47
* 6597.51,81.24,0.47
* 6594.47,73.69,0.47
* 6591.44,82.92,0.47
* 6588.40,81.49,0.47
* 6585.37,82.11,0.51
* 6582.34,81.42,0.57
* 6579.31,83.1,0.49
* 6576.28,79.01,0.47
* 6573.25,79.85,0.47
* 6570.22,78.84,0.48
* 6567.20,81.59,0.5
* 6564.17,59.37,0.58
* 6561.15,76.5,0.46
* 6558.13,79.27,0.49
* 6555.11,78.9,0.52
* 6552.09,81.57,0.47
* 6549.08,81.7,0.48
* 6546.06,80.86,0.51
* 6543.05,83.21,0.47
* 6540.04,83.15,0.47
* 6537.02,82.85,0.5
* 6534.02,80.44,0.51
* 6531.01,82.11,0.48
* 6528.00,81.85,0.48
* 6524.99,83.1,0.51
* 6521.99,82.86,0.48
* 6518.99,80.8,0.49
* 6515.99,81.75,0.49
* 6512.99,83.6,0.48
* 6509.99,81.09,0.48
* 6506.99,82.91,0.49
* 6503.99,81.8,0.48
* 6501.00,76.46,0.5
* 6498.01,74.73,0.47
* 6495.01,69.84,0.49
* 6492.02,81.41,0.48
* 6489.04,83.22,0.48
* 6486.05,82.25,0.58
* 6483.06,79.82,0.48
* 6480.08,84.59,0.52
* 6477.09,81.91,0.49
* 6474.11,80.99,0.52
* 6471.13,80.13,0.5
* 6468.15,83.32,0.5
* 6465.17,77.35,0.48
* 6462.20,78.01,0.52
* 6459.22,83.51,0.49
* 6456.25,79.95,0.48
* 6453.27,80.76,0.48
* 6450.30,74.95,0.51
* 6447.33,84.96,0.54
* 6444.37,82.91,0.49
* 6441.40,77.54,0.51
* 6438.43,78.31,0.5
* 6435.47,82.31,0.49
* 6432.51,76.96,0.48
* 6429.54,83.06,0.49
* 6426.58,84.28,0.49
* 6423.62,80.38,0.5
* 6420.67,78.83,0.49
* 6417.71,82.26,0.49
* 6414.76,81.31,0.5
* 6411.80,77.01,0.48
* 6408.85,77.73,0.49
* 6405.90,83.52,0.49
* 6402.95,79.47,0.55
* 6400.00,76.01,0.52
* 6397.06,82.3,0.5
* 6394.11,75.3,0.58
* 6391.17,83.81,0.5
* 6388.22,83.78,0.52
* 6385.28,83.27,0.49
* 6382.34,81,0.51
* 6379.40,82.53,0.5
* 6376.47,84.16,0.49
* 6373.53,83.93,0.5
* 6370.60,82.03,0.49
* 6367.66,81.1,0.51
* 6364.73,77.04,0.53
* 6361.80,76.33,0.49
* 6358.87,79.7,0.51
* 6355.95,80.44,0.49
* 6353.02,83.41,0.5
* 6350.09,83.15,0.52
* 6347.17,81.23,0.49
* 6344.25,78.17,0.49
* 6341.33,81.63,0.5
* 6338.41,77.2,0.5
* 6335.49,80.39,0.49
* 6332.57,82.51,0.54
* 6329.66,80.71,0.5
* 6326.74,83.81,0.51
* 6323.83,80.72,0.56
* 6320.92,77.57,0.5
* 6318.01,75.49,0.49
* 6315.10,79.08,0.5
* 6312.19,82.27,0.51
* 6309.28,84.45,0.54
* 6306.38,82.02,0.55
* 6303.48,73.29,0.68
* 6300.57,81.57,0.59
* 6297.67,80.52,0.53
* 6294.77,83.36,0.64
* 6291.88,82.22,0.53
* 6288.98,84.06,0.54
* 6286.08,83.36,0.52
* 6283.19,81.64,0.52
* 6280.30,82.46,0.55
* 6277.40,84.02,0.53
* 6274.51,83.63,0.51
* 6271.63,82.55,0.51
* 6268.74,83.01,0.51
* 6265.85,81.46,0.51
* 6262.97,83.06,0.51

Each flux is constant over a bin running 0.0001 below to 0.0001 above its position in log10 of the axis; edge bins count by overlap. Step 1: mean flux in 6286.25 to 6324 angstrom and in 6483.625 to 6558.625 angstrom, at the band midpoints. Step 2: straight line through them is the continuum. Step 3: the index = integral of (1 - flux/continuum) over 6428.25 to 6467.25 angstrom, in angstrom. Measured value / 0.3 angstrom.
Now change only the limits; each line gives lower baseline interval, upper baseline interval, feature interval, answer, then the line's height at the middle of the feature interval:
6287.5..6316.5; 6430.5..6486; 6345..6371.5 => 0.2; 81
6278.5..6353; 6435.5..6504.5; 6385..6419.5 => 0.0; 80.4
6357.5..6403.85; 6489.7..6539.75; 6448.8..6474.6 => 0.3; 80.7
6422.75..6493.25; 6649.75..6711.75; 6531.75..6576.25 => 0.8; 80.7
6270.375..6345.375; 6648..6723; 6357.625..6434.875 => 0.2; 80.9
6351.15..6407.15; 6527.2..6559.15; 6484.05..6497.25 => 0.4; 81.3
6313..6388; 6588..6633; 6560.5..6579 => 1.0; 80.5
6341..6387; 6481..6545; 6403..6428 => 0.2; 81.1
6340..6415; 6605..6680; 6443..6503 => 0.4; 80.6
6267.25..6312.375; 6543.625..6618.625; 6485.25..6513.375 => 0.3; 80.3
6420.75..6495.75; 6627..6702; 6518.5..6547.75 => -0.6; 80.5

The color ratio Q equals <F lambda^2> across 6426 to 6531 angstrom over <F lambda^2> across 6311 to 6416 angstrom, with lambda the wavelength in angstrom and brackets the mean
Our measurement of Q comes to 1.04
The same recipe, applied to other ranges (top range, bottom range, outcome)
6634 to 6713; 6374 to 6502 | 1.07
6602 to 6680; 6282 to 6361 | 1.10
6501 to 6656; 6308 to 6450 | 1.06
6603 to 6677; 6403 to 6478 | 1.06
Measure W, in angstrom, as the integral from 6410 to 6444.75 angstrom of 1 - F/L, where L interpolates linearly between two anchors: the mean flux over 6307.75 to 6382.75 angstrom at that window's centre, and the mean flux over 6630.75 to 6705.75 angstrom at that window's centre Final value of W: 0.1 angstrom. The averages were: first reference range 80.8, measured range 80.3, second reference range 80.2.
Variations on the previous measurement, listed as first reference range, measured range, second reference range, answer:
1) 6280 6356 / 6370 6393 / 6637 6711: -0.6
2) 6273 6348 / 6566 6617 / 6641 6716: 0.0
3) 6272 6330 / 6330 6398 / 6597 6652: 0.1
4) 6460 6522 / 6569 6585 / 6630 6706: -0.1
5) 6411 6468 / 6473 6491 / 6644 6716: -0.4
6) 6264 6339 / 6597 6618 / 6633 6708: -0.1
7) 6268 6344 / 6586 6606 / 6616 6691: 0.1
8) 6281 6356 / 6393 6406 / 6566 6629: 0.3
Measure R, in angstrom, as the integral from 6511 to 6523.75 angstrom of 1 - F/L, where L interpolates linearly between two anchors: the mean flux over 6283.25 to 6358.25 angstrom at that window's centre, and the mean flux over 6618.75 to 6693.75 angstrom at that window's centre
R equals -0.3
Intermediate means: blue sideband 80.9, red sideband 80.4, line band 82.3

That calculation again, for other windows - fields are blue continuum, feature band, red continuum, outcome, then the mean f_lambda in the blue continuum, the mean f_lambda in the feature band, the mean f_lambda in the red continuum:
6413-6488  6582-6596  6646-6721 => 0.03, 80.8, 80.3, 80.1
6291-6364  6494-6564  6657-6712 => 0.08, 80.4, 80.2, 80.1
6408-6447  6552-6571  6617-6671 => 1.03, 80.4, 76.1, 80.5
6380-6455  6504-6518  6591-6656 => -0.31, 80.5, 82.2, 80.4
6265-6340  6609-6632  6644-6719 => -0.13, 81.3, 80.8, 80.2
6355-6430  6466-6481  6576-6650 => -0.22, 80.8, 81.9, 80.6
